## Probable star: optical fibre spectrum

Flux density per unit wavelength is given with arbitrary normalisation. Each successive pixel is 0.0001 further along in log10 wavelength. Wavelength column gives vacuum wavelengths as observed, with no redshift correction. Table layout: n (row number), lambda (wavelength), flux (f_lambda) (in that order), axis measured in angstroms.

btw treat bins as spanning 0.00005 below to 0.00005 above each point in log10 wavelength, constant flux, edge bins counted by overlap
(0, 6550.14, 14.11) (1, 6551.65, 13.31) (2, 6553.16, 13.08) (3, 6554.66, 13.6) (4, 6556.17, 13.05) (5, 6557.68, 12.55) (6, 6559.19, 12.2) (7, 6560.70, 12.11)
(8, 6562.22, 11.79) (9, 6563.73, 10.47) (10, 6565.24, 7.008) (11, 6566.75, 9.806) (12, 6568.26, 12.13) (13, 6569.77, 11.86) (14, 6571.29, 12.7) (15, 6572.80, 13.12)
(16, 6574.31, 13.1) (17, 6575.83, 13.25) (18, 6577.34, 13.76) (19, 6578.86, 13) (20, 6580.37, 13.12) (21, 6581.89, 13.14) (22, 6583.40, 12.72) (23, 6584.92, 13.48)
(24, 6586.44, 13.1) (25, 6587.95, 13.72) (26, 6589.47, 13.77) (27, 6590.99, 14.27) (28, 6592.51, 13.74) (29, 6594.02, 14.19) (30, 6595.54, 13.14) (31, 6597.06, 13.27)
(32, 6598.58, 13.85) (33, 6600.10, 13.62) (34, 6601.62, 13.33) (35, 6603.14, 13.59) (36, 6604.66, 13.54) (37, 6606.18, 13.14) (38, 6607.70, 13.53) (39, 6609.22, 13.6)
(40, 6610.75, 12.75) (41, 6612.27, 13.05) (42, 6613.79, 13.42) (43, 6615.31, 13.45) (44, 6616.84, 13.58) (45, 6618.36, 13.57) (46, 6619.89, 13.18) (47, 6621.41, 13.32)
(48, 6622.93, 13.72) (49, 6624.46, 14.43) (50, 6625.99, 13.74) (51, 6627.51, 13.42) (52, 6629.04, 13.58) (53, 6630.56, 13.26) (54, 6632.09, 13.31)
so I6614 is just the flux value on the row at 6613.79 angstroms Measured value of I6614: 13.42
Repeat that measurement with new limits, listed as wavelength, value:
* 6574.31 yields 13.1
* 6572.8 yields 13.12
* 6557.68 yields 12.55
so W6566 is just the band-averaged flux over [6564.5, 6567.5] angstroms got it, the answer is 8.42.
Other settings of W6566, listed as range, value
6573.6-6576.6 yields 13.2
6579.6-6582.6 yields 13.1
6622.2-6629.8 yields 13.8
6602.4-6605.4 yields 13.6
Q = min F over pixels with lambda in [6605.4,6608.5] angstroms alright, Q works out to 13.14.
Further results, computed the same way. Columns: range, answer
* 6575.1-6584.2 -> 12.72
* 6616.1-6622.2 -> 13.18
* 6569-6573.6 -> 11.86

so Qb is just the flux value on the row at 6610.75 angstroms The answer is 12.75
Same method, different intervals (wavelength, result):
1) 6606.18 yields 13.14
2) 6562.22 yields 11.79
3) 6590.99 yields 14.27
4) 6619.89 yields 13.18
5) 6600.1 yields 13.62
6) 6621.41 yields 13.32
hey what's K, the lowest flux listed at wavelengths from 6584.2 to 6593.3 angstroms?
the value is 13.1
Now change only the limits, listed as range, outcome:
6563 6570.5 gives 7.008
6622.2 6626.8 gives 13.72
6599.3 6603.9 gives 13.33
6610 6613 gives 12.75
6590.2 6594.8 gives 13.74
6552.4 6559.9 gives 12.2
